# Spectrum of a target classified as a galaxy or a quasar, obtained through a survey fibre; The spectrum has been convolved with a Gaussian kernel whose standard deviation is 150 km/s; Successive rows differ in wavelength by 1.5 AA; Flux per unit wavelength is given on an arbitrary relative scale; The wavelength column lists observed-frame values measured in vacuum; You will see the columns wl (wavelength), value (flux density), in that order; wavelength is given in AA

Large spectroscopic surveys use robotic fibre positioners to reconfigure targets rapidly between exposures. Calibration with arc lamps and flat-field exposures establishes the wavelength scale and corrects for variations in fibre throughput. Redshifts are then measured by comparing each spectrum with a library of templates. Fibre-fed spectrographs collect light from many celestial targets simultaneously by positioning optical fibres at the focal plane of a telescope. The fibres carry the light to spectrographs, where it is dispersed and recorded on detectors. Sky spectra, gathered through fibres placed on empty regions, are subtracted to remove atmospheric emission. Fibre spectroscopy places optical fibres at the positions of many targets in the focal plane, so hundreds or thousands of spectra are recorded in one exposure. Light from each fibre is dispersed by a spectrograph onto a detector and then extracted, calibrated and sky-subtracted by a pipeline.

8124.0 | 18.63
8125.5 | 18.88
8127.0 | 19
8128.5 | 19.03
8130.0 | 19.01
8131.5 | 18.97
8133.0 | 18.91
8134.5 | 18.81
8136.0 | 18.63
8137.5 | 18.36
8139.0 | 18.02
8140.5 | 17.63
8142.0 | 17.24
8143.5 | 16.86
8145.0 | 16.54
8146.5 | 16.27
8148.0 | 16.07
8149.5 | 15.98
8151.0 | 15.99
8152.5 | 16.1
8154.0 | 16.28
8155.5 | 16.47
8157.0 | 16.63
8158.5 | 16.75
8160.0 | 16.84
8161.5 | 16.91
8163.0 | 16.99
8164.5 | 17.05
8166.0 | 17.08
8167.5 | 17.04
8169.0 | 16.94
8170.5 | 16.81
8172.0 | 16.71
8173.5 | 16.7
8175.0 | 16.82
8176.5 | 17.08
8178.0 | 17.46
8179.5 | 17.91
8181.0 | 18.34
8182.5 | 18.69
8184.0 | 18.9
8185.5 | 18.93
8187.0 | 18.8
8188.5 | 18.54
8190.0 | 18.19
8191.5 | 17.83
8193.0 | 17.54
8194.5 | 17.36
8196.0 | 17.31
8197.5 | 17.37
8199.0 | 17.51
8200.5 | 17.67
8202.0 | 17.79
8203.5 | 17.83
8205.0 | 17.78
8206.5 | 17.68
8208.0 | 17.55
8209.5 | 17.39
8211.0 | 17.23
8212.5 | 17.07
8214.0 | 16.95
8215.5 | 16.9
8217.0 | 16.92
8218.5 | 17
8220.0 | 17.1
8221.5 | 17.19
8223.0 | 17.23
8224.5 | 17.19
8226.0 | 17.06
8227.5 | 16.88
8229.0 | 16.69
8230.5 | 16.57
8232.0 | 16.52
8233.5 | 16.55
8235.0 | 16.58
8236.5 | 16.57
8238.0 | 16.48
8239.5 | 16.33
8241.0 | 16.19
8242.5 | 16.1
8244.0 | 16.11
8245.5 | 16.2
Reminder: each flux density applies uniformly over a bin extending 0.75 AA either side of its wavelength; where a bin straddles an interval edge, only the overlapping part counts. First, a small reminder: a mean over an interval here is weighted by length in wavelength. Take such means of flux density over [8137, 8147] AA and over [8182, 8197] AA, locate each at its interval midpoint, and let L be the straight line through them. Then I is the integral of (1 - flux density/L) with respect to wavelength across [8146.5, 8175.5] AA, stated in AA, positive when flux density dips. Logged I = 1.7 AA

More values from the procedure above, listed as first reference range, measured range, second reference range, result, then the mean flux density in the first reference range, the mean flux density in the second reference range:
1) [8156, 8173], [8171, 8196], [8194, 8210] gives -0.88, 16.9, 17.6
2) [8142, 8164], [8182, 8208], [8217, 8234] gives -1.90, 16.5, 16.9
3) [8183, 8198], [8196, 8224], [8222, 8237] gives 0.17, 18.1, 16.8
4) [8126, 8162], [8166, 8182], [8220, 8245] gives -0.05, 17.4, 16.6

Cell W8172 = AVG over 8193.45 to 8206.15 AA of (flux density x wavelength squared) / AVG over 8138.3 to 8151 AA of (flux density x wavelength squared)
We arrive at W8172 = 1.06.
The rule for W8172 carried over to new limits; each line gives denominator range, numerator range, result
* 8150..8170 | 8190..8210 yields 1.07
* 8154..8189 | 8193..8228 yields 1.01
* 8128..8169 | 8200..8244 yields 1.00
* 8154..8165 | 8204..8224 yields 1.04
